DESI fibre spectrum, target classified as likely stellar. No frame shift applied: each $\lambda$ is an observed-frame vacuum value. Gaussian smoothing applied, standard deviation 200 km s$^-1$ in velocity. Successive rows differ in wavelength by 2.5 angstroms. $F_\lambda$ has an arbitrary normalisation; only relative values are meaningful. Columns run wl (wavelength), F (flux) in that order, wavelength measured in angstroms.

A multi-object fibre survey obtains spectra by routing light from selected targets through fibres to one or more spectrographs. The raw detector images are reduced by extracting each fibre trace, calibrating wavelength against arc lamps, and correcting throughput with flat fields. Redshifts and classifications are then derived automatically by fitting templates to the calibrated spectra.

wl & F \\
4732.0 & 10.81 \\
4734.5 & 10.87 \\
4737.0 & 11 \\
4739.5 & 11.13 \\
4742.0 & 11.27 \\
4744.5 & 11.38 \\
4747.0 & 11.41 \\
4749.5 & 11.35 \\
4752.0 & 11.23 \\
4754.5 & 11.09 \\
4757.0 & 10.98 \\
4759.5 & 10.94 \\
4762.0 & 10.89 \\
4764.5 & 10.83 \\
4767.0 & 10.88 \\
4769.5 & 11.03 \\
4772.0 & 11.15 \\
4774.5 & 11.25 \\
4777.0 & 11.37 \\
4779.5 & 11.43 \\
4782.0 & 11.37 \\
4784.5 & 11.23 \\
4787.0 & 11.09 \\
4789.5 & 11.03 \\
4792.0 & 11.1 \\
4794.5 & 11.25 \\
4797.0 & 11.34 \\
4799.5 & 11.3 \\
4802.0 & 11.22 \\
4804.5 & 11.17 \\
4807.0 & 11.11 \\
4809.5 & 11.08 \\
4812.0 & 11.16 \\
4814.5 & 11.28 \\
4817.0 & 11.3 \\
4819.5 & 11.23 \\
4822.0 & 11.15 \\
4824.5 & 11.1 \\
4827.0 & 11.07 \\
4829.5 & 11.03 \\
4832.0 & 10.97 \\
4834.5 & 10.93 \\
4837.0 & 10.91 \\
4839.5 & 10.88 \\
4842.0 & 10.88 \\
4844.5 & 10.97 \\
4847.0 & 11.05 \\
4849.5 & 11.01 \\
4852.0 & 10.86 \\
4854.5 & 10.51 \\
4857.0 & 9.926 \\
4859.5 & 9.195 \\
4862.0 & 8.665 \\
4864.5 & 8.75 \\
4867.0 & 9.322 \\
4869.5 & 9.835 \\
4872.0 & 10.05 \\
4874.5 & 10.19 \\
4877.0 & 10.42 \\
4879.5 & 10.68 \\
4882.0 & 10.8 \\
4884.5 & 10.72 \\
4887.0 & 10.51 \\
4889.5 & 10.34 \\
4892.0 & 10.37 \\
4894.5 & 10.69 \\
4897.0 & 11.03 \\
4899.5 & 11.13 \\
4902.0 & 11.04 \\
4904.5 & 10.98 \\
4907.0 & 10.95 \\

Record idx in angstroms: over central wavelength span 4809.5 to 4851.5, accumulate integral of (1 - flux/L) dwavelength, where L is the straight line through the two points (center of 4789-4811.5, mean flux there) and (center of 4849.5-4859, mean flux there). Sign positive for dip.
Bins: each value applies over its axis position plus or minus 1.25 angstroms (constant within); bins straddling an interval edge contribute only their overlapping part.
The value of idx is -1.2 angstroms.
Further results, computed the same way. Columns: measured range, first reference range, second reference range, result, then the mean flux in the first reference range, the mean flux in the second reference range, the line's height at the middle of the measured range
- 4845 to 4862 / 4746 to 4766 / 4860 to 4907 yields 0.28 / 11.1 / 10.3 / 10.5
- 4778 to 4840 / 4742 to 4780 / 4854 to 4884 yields -3.39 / 11.1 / 9.87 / 10.6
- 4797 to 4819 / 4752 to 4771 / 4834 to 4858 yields -0.68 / 11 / 10.8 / 10.9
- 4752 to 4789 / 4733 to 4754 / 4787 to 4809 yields 0.25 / 11.2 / 11.2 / 11.2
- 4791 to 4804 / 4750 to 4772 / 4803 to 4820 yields -0.12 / 11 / 11.2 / 11.1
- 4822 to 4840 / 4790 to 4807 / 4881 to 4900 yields 0.04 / 11.2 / 10.7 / 11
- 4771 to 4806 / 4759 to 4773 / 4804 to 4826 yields -0.58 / 11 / 11.2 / 11.1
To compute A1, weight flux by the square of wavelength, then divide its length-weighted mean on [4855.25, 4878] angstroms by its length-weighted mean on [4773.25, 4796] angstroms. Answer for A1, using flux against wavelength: 0.9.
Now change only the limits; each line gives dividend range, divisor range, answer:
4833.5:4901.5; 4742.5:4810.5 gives 0.97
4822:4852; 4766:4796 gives 1.01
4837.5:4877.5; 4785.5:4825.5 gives 0.93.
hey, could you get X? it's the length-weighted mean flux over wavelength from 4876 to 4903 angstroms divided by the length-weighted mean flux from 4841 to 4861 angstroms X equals 1.02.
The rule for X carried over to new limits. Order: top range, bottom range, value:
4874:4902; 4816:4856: 0.97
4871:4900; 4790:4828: 0.94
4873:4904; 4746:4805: 0.96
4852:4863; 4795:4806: 0.87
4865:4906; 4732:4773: 0.95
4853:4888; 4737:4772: 0.90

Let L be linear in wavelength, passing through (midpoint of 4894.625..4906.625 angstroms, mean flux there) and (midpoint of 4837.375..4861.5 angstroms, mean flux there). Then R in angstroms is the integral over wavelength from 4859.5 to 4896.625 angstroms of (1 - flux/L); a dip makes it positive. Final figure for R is 2.5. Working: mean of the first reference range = 10.5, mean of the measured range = 10.1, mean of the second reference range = 11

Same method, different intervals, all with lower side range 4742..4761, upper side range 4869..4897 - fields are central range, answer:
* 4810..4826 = -0.5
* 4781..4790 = -0.1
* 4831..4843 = -0.2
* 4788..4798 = -0.2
